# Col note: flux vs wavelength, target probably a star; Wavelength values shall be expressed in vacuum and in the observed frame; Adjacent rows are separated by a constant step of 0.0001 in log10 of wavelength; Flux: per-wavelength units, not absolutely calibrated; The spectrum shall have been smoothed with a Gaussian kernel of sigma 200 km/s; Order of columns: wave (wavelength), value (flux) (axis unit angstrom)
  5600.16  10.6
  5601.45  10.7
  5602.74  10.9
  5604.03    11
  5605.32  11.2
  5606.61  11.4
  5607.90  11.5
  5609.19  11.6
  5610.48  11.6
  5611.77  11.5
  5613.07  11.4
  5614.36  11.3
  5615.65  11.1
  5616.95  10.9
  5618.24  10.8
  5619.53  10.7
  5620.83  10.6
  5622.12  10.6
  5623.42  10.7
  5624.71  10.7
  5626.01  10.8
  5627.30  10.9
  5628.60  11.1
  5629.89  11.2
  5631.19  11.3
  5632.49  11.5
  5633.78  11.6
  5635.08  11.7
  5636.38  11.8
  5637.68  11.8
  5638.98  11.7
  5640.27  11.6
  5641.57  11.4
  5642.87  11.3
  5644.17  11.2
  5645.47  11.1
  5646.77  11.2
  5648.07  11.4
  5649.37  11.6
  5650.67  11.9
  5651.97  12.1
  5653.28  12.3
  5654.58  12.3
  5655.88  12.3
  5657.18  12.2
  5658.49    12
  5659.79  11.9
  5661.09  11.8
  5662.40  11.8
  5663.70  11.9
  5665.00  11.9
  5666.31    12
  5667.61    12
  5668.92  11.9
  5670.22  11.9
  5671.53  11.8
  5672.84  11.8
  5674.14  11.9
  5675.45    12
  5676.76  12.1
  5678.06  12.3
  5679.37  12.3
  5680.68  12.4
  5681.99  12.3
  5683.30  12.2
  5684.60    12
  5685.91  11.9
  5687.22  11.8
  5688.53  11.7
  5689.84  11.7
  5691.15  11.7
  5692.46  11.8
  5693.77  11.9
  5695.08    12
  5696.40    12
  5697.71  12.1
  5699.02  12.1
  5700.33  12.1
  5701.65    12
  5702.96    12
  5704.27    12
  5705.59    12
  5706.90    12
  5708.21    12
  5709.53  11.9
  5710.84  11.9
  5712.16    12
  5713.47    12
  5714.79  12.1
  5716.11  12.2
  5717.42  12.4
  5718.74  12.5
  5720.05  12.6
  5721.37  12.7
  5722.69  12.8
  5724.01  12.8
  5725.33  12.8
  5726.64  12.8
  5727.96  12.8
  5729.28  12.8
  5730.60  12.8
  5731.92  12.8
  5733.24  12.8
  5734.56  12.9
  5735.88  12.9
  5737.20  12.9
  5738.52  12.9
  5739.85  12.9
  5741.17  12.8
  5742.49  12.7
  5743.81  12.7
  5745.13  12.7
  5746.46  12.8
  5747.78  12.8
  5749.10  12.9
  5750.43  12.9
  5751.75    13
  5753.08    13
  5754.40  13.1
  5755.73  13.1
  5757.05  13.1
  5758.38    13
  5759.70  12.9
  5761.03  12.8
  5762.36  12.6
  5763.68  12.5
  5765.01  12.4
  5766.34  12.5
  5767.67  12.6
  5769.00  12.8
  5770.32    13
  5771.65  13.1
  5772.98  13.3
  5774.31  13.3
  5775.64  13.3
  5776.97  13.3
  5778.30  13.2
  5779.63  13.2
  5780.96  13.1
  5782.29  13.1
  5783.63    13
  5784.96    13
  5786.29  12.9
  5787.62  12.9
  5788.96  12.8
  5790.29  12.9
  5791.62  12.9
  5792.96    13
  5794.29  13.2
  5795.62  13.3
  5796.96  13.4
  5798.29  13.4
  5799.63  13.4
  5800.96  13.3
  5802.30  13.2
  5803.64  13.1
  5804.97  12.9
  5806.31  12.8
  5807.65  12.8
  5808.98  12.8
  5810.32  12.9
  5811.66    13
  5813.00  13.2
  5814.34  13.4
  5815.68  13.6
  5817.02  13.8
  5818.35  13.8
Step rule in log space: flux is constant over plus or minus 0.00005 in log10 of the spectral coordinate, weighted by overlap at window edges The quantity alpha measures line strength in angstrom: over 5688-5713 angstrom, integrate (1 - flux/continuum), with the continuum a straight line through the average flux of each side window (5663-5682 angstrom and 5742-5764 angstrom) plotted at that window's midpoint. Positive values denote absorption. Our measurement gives 0.8 angstrom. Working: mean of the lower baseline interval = 12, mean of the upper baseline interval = 12.9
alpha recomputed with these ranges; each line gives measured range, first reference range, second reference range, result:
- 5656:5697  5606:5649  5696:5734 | -0.38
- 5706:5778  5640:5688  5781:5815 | -0.86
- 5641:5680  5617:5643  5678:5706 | -0.89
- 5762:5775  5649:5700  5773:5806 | 0.11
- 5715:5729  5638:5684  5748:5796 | -0.16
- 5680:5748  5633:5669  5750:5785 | 0.41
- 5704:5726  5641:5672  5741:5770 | 0.21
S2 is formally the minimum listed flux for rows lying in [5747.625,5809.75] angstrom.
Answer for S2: 12.4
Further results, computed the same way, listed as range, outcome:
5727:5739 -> 12.8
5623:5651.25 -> 10.7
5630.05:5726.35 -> 11.1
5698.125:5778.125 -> 11.9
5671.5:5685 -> 11.8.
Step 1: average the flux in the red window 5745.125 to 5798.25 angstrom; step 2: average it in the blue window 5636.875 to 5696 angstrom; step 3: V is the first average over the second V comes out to 1.09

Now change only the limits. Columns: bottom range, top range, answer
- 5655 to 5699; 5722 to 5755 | 1.07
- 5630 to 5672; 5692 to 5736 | 1.05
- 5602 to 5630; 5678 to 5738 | 1.11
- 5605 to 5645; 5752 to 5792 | 1.15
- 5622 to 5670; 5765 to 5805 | 1.13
